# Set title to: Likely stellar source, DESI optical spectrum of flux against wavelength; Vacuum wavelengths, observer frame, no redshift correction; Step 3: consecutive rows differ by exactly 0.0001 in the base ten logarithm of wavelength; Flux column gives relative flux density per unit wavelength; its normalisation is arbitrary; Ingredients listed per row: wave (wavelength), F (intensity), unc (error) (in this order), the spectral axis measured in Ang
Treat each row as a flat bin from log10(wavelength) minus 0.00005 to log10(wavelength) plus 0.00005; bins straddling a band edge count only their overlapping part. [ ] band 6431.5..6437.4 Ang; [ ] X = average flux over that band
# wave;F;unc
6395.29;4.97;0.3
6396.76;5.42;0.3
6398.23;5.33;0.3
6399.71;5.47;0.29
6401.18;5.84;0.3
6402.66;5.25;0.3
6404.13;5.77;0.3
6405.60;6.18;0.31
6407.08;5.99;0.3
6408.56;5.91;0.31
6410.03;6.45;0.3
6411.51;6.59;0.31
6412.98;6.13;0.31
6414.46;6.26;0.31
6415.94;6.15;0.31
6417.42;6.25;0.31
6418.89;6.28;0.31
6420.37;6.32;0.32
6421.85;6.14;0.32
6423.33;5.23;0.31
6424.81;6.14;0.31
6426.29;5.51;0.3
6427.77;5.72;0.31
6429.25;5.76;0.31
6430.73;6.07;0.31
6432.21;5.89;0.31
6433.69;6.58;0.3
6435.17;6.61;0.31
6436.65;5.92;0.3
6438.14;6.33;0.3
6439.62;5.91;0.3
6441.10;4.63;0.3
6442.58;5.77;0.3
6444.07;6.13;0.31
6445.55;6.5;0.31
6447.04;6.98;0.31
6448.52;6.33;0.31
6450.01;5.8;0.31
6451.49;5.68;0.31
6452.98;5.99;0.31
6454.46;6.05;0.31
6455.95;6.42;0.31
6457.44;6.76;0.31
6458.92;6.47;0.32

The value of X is 6.25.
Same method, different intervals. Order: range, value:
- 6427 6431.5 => 5.85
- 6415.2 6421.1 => 6.25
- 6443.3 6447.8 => 6.53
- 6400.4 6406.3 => 5.76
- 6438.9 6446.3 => 5.79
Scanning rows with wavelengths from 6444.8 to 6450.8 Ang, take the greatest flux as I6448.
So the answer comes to 6.98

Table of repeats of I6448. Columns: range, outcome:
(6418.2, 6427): 6.32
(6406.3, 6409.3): 5.99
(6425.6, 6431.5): 6.07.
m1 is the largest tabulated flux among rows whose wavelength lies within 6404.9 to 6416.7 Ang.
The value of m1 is 6.59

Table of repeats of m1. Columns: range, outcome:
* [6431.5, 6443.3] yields 6.61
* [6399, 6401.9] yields 5.84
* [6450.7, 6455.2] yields 6.05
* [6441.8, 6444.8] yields 6.13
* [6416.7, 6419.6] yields 6.28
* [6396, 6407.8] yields 6.18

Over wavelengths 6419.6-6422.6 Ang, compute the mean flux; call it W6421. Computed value 6.22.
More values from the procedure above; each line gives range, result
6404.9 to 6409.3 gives 6.02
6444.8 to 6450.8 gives 6.4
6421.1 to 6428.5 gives 5.75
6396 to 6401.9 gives 5.51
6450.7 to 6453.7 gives 5.84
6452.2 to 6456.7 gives 6.14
